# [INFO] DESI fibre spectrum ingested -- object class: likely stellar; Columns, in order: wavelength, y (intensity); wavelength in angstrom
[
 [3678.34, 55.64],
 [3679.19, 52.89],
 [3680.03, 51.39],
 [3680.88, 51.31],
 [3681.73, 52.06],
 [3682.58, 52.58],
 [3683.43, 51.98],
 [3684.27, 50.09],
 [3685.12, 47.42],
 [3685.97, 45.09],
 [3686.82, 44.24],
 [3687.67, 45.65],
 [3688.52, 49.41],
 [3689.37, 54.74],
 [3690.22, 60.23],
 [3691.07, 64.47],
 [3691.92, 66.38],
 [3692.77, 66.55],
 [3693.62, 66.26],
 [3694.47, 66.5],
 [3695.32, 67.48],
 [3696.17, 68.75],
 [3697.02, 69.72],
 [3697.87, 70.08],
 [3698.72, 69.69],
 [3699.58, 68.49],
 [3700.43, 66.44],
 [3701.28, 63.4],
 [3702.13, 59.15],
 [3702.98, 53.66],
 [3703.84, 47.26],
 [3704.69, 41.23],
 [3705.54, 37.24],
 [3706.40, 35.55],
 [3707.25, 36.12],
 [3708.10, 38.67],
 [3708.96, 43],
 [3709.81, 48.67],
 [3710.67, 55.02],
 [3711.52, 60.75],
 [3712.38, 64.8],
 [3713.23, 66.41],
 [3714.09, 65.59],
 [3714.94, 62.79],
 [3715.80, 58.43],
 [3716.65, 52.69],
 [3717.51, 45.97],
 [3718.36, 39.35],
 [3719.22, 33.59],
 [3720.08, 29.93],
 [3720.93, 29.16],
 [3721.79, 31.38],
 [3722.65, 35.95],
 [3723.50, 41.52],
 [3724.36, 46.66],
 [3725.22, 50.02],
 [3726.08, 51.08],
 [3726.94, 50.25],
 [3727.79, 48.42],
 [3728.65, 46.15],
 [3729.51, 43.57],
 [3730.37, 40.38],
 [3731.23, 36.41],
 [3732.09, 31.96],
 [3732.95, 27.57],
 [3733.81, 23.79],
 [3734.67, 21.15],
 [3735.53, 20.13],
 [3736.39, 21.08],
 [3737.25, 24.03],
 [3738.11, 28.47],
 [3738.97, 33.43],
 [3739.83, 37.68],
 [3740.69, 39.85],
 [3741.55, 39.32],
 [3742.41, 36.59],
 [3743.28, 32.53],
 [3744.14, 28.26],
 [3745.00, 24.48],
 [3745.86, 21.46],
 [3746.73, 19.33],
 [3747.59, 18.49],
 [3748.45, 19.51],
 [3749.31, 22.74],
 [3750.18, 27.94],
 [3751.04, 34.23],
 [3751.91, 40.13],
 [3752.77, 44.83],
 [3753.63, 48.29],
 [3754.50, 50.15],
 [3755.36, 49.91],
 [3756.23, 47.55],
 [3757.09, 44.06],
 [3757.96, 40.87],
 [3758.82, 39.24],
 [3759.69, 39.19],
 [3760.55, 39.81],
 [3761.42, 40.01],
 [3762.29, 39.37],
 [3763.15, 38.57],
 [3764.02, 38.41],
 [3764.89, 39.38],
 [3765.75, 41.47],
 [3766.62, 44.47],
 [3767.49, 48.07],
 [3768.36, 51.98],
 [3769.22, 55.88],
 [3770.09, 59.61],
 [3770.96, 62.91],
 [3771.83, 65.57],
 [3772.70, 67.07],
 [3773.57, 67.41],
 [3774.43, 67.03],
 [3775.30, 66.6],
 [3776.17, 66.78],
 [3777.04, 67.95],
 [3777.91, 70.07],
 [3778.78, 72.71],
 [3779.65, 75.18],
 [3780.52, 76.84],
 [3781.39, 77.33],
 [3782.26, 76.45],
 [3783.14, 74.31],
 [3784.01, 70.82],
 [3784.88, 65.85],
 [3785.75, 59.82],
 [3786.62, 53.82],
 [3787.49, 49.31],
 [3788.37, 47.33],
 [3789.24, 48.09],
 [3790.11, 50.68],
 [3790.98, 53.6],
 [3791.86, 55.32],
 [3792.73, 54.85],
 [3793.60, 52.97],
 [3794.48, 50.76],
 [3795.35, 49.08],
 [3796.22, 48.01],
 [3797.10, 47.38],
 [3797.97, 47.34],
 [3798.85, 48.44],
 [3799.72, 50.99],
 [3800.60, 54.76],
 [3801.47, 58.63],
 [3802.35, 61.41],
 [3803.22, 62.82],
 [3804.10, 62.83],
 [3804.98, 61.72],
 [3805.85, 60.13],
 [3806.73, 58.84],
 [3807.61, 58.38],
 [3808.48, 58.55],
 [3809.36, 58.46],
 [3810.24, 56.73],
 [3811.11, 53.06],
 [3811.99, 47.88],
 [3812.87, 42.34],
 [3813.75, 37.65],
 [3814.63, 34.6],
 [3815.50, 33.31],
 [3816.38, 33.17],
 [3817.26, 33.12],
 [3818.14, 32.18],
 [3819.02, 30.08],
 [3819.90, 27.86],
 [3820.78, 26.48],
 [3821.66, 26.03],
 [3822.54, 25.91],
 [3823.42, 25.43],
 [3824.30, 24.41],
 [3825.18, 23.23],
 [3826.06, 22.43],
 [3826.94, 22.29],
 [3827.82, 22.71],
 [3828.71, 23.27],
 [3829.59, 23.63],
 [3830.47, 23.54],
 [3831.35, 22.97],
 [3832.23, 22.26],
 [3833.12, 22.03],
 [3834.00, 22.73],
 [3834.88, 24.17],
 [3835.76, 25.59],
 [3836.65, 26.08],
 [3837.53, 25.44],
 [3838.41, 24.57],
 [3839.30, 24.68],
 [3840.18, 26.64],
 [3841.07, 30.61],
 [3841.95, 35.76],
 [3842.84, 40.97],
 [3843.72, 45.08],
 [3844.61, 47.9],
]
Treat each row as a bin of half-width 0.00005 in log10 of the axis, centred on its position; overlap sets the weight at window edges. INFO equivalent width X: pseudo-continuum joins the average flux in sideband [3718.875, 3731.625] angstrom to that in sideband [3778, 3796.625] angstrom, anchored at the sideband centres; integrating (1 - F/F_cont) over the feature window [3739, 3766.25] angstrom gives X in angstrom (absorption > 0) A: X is 7.4 angstrom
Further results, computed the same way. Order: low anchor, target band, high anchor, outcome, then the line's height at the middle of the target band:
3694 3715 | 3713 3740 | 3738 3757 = 3.7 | 45.3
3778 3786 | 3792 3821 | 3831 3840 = 1.1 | 50.3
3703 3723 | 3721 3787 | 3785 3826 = 1.5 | 46.3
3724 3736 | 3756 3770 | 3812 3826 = -3.1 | 35.5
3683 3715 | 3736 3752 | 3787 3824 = 7.2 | 52.3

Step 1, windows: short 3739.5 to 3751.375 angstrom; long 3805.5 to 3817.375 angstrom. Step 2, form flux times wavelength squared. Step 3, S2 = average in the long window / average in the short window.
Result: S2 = 1.73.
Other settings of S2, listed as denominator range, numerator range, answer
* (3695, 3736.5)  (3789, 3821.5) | 1.07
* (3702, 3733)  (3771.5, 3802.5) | 1.37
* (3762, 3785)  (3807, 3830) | 0.58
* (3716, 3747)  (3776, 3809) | 1.74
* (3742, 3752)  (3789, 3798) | 1.96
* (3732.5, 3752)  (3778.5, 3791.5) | 2.34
